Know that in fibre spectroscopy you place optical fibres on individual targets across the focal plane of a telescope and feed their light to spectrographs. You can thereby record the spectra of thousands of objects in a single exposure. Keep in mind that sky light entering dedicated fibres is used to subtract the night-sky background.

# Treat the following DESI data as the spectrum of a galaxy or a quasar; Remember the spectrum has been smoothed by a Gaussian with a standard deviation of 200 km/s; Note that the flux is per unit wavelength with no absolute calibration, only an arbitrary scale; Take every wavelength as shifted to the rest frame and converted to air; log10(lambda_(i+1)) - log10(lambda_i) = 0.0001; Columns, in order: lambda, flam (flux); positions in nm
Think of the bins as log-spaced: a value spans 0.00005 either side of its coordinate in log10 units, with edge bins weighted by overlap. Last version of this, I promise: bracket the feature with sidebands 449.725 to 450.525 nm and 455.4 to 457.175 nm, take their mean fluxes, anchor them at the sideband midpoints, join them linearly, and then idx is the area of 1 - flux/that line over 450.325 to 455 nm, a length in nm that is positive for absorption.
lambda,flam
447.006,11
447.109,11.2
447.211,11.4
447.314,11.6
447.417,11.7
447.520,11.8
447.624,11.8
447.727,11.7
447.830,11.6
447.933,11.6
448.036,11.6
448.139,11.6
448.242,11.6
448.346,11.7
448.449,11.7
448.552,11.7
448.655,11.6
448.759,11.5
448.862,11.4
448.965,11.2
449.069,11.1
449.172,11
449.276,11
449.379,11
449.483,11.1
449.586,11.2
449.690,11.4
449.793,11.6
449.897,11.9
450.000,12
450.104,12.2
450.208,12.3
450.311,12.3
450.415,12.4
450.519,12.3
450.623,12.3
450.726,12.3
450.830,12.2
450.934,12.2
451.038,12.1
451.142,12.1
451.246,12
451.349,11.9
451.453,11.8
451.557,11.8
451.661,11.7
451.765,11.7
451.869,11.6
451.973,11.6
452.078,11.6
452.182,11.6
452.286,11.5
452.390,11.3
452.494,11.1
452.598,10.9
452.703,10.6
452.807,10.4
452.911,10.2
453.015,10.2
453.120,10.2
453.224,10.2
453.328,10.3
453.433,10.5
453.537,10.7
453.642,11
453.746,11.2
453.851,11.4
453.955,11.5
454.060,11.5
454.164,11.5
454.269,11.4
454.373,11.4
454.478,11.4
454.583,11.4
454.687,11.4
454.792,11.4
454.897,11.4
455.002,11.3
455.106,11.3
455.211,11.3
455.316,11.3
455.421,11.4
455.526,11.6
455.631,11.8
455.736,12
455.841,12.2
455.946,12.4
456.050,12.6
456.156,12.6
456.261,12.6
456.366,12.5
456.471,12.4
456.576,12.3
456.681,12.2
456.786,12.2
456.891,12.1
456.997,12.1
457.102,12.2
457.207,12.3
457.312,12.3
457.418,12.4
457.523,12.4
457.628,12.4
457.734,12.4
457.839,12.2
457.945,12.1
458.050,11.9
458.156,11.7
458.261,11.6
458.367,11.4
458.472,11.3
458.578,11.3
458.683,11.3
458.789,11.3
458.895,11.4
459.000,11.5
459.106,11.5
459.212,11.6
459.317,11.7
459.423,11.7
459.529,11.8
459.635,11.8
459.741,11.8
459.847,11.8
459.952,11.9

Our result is 0.29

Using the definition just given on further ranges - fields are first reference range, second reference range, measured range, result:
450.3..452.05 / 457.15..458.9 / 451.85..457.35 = 0.202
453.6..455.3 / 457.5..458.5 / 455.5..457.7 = -0.105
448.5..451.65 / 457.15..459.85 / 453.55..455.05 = 0.055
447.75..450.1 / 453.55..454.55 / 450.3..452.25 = -0.094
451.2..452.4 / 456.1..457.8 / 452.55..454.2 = 0.156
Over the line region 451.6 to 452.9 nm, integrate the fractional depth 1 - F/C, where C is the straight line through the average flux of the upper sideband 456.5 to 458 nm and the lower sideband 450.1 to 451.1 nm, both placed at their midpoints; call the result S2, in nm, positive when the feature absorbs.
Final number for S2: 0.10 nm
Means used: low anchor 12.3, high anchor 12.3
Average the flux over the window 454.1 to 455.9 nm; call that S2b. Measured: 11.5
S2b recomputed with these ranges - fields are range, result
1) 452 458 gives 11.6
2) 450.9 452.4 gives 11.8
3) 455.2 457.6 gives 12.2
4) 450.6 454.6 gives 11.3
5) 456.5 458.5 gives 12.1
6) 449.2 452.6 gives 11.8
